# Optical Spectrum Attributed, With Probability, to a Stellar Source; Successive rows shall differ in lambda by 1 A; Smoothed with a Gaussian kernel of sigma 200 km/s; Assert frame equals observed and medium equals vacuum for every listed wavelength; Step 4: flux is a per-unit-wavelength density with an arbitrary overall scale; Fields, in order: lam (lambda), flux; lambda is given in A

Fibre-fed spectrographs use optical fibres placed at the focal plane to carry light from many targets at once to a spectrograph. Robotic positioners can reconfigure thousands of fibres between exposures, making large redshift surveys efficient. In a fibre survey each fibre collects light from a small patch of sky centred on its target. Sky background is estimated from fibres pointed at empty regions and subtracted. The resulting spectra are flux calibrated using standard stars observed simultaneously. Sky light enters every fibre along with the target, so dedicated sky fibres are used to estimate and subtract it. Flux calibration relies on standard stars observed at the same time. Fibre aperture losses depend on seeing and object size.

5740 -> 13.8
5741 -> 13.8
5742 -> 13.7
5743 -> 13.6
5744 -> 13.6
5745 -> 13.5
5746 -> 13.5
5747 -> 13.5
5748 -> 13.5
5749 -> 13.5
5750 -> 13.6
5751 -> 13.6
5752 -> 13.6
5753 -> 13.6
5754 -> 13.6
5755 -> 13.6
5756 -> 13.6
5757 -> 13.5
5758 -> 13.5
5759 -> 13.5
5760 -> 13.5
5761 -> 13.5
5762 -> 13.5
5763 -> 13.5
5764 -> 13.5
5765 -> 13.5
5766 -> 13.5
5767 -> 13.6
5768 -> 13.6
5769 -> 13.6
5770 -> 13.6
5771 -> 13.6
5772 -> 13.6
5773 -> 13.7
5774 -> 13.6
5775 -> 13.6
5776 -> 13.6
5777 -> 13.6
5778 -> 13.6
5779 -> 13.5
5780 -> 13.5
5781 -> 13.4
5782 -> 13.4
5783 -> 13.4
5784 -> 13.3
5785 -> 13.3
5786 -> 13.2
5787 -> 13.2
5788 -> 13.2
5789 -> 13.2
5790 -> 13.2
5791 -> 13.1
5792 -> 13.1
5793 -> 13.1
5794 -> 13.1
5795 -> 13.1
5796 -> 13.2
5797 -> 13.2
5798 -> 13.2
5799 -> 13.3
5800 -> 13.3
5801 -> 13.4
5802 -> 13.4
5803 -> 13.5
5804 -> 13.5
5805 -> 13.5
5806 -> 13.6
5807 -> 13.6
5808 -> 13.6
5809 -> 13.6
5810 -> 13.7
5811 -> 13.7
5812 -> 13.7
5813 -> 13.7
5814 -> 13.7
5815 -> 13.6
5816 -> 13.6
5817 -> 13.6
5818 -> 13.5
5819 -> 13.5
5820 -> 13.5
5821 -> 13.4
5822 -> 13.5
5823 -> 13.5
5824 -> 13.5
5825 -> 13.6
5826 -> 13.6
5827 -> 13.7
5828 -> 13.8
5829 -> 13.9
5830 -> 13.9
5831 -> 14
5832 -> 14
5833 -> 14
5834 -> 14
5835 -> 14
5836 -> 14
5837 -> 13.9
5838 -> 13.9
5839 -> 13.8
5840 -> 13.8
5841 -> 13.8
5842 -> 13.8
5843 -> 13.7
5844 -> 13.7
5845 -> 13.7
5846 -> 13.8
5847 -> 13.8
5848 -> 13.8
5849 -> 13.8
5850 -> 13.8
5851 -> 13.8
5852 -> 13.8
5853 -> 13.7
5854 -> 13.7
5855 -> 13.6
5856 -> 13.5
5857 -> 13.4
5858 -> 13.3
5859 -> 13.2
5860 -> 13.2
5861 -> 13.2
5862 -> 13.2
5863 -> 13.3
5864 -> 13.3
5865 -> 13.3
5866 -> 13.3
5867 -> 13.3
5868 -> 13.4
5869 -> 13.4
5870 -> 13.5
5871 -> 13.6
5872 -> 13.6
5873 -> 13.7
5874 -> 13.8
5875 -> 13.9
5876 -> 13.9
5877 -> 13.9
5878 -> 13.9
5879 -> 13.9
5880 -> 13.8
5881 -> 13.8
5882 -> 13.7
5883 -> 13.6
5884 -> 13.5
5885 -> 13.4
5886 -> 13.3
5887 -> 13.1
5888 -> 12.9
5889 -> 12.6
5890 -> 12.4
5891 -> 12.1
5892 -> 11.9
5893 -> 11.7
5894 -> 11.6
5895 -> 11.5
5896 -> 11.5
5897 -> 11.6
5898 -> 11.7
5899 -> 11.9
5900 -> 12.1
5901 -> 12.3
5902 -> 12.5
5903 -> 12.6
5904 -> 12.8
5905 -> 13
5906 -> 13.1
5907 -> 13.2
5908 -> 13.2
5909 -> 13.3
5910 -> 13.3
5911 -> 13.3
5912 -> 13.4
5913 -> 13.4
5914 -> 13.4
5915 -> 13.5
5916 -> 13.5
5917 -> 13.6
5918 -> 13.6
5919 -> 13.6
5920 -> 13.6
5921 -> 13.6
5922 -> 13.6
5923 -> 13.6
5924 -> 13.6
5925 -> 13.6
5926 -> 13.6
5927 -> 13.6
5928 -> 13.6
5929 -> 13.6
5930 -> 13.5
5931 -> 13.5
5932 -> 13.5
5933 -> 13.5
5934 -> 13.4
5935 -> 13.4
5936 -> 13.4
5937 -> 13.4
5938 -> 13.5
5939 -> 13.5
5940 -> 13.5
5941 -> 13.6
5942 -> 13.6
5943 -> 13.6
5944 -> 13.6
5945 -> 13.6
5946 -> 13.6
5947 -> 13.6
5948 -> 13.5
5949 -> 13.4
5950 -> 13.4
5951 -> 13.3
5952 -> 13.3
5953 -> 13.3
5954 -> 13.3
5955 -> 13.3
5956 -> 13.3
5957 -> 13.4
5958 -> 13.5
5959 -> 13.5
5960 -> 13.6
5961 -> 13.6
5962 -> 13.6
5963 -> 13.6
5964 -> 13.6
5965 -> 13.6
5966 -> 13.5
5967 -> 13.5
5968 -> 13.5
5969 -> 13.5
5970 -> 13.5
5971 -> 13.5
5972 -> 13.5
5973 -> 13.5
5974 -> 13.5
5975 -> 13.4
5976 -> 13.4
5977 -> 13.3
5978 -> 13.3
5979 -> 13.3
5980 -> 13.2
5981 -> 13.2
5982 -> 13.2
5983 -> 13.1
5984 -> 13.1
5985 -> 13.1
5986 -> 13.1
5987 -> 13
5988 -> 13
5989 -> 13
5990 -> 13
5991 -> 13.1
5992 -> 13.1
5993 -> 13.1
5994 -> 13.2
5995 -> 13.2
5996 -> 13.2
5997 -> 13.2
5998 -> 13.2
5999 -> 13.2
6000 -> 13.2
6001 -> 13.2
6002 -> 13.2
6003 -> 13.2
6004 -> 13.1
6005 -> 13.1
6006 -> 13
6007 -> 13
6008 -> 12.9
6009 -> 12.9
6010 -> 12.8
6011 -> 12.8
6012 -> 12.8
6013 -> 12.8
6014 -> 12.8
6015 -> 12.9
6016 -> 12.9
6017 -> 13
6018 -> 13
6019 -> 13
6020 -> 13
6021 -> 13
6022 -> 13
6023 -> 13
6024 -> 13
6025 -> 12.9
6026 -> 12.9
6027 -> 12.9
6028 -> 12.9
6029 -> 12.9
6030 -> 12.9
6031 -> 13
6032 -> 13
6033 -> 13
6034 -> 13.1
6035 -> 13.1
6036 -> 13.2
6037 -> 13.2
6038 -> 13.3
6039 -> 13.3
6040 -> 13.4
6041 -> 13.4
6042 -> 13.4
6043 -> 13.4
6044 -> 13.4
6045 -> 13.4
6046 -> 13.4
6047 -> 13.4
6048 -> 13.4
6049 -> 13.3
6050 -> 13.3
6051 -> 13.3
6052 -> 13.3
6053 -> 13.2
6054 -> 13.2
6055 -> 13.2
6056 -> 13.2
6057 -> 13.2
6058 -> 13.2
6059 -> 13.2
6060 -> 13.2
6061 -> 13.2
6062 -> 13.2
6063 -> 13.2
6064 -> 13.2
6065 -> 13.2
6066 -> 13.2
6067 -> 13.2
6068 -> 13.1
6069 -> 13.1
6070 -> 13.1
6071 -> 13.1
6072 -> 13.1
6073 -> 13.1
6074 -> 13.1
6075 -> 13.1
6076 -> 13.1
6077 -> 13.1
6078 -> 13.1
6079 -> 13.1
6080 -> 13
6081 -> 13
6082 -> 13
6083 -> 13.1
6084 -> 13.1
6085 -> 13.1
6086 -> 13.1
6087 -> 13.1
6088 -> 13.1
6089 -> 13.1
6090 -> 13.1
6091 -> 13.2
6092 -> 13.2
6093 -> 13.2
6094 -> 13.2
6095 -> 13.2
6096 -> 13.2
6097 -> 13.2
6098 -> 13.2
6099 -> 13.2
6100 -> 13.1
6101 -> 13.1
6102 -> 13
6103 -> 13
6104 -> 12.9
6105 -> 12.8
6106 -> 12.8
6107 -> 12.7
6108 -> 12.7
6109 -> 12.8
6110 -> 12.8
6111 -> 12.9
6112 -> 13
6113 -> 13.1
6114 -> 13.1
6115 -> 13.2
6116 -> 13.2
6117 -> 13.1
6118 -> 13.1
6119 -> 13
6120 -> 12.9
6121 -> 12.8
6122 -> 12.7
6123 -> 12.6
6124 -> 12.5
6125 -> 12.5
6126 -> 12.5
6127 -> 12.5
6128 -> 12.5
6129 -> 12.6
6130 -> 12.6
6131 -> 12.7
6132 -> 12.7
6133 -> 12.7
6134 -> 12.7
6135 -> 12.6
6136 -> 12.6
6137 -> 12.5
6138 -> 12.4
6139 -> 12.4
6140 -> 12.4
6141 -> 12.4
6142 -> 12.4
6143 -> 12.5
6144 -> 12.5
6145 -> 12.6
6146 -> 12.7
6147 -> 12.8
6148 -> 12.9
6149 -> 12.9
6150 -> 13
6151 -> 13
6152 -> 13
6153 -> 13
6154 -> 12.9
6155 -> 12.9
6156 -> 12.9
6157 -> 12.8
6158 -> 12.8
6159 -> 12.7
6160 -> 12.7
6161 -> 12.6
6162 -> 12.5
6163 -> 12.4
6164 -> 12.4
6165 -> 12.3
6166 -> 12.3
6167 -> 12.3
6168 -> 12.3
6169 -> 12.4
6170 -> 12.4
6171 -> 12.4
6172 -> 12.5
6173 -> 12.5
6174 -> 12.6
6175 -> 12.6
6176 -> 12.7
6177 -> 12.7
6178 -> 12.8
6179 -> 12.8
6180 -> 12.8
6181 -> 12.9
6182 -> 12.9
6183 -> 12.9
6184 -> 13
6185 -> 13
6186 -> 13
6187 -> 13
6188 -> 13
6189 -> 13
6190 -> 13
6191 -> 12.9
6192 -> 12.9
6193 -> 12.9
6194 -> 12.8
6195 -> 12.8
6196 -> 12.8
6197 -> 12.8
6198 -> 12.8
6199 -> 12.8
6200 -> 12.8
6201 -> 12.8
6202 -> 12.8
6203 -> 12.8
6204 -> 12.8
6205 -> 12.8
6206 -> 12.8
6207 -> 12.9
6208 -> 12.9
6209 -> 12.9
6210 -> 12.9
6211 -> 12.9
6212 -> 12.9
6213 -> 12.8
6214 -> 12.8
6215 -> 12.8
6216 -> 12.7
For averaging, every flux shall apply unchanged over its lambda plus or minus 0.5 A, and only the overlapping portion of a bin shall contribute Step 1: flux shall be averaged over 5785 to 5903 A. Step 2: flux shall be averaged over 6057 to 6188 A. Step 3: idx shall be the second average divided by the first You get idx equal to 1.0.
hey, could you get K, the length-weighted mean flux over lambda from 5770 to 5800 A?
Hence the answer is 13.4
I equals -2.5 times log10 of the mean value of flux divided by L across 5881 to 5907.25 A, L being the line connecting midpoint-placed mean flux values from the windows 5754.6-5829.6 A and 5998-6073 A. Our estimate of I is 0.07 mag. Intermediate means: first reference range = 13.5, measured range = 12.5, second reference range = 13.1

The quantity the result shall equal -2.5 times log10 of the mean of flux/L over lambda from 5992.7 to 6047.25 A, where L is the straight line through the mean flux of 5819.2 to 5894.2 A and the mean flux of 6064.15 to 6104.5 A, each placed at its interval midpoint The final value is 0.01 mag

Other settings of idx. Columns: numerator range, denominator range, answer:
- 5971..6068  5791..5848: 0.97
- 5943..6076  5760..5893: 0.98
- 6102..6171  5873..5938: 0.97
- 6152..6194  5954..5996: 0.95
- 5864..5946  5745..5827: 0.98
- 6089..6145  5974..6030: 0.98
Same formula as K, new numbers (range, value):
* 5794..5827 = 13.5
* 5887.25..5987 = 13.2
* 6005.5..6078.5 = 13.1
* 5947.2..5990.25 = 13.4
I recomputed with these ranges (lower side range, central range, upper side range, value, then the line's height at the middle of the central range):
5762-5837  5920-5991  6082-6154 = -0.02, 13.2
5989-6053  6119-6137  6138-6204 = 0.02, 12.8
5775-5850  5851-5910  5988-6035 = 0.02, 13.4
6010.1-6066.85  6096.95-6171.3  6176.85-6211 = 0.02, 13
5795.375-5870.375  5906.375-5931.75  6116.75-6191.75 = -0.01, 13.4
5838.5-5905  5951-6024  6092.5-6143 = -0.01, 13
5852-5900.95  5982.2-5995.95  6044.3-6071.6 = 0.01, 13.2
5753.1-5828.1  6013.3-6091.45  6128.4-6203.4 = -0.02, 12.9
